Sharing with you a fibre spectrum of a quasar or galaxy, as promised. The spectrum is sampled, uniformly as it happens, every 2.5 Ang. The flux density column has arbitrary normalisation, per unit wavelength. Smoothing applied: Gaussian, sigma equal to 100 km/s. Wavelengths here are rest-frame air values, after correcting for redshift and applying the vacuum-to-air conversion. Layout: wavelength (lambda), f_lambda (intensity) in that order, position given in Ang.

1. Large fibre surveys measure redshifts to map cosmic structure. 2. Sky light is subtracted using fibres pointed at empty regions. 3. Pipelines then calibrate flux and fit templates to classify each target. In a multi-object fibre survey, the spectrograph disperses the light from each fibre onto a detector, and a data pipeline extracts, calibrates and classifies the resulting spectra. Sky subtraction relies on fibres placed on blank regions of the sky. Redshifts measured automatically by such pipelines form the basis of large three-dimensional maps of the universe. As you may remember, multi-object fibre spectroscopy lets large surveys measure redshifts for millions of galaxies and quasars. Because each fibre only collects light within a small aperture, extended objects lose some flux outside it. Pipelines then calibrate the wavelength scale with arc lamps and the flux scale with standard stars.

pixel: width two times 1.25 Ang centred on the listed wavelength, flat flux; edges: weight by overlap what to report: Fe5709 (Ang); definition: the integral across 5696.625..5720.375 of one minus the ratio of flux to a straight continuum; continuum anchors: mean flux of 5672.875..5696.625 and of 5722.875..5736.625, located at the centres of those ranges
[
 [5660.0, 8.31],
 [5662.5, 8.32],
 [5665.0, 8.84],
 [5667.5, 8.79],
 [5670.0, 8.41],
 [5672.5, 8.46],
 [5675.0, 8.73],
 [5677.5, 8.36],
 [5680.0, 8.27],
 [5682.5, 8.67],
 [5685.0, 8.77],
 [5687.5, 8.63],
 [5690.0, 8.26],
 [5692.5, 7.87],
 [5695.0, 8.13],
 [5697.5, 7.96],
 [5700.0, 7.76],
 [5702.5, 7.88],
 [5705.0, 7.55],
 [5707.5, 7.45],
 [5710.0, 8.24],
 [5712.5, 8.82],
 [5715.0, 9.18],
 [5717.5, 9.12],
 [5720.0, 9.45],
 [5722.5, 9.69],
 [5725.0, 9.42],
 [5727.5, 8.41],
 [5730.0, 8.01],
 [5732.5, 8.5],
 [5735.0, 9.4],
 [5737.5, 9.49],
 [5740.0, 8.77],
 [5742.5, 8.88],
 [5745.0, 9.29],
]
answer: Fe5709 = 0.9 Ang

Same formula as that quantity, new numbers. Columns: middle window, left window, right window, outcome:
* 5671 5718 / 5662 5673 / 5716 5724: 3.6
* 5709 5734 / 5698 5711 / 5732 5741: -1.3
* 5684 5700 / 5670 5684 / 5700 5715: 0.1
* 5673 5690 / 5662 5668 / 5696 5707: -0.6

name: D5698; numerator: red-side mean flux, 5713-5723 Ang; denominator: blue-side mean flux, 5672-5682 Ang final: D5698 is 1.10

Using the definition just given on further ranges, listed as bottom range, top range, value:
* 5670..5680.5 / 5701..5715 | 0.96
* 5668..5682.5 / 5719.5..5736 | 1.06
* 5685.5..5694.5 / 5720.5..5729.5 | 1.10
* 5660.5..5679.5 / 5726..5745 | 1.03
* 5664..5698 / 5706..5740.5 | 1.05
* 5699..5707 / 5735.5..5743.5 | 1.18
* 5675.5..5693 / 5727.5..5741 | 1.04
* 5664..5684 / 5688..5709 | 0.92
